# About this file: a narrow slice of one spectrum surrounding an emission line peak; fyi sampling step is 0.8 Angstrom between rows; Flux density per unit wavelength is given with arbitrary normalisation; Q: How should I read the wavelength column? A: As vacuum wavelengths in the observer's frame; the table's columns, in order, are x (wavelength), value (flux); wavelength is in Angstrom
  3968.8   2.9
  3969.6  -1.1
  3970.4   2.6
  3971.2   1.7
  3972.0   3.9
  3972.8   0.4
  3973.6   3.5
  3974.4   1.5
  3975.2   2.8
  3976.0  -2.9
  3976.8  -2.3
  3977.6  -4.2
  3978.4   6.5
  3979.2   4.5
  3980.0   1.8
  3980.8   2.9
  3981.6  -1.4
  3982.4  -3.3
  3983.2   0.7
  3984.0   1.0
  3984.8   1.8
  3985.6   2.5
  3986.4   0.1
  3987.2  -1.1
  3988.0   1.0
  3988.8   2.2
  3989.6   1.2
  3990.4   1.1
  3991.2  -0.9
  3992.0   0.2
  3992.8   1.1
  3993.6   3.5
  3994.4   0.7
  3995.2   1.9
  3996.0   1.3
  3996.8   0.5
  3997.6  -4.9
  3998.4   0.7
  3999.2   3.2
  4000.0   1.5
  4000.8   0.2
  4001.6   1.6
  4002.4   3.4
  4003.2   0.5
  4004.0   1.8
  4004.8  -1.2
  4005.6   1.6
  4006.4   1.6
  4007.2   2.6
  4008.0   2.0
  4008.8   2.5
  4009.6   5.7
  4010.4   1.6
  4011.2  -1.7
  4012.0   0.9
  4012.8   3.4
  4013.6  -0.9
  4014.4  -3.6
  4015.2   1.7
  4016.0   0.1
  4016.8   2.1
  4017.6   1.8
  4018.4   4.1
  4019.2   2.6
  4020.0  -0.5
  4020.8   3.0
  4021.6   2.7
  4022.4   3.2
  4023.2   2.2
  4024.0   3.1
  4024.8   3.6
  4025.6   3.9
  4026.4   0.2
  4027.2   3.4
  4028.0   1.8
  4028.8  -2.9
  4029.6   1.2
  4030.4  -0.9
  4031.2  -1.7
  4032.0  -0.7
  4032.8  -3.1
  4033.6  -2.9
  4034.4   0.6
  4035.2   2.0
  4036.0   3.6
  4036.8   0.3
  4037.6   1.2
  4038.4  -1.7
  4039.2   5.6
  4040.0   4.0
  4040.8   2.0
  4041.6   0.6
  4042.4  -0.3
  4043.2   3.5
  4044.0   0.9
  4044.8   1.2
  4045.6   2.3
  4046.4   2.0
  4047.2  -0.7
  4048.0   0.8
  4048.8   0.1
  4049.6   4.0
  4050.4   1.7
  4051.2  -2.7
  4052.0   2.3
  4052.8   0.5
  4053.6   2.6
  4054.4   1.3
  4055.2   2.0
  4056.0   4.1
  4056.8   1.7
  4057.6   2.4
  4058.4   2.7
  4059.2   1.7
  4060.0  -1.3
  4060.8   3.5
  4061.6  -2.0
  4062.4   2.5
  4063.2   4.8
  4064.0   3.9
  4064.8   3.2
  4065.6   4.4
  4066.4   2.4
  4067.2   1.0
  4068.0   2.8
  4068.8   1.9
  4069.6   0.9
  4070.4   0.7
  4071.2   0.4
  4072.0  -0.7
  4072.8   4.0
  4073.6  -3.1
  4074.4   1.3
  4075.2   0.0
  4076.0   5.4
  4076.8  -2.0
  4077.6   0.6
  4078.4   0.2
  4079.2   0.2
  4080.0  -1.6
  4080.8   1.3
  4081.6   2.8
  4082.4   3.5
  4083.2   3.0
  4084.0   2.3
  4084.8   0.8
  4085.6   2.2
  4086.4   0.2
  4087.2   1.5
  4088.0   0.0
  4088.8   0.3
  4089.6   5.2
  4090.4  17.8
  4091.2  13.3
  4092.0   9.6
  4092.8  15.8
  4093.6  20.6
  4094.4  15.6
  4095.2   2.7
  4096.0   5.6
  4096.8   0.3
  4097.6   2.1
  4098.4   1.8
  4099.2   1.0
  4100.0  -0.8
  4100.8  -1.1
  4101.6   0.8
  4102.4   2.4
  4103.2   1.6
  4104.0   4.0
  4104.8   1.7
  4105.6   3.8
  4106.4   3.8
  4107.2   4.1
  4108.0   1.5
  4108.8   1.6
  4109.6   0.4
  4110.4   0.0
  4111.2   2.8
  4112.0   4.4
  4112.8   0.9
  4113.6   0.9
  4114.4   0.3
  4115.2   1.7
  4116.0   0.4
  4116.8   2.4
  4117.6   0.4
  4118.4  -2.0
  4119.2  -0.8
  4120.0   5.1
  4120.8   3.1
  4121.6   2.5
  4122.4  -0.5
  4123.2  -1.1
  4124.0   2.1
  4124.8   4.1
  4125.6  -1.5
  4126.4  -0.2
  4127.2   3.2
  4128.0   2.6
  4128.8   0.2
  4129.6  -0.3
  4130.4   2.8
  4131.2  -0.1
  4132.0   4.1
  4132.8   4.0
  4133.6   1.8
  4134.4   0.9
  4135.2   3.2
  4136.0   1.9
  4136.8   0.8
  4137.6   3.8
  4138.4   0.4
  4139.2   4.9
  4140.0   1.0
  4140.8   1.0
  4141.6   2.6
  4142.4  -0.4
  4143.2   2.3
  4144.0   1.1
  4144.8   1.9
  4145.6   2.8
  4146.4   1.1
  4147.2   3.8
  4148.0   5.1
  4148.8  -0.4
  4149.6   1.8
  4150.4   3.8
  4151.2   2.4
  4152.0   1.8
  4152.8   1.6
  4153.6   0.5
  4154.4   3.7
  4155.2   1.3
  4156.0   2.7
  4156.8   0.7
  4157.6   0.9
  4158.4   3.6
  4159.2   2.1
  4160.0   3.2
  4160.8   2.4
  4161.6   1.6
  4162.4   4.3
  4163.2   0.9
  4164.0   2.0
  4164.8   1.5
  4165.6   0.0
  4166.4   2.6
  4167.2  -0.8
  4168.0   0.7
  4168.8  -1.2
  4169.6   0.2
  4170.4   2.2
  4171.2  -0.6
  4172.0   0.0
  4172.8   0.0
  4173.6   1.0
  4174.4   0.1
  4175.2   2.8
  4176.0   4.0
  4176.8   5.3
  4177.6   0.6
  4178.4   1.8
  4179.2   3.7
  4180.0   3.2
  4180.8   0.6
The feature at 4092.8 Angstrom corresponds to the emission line [O II] 3727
